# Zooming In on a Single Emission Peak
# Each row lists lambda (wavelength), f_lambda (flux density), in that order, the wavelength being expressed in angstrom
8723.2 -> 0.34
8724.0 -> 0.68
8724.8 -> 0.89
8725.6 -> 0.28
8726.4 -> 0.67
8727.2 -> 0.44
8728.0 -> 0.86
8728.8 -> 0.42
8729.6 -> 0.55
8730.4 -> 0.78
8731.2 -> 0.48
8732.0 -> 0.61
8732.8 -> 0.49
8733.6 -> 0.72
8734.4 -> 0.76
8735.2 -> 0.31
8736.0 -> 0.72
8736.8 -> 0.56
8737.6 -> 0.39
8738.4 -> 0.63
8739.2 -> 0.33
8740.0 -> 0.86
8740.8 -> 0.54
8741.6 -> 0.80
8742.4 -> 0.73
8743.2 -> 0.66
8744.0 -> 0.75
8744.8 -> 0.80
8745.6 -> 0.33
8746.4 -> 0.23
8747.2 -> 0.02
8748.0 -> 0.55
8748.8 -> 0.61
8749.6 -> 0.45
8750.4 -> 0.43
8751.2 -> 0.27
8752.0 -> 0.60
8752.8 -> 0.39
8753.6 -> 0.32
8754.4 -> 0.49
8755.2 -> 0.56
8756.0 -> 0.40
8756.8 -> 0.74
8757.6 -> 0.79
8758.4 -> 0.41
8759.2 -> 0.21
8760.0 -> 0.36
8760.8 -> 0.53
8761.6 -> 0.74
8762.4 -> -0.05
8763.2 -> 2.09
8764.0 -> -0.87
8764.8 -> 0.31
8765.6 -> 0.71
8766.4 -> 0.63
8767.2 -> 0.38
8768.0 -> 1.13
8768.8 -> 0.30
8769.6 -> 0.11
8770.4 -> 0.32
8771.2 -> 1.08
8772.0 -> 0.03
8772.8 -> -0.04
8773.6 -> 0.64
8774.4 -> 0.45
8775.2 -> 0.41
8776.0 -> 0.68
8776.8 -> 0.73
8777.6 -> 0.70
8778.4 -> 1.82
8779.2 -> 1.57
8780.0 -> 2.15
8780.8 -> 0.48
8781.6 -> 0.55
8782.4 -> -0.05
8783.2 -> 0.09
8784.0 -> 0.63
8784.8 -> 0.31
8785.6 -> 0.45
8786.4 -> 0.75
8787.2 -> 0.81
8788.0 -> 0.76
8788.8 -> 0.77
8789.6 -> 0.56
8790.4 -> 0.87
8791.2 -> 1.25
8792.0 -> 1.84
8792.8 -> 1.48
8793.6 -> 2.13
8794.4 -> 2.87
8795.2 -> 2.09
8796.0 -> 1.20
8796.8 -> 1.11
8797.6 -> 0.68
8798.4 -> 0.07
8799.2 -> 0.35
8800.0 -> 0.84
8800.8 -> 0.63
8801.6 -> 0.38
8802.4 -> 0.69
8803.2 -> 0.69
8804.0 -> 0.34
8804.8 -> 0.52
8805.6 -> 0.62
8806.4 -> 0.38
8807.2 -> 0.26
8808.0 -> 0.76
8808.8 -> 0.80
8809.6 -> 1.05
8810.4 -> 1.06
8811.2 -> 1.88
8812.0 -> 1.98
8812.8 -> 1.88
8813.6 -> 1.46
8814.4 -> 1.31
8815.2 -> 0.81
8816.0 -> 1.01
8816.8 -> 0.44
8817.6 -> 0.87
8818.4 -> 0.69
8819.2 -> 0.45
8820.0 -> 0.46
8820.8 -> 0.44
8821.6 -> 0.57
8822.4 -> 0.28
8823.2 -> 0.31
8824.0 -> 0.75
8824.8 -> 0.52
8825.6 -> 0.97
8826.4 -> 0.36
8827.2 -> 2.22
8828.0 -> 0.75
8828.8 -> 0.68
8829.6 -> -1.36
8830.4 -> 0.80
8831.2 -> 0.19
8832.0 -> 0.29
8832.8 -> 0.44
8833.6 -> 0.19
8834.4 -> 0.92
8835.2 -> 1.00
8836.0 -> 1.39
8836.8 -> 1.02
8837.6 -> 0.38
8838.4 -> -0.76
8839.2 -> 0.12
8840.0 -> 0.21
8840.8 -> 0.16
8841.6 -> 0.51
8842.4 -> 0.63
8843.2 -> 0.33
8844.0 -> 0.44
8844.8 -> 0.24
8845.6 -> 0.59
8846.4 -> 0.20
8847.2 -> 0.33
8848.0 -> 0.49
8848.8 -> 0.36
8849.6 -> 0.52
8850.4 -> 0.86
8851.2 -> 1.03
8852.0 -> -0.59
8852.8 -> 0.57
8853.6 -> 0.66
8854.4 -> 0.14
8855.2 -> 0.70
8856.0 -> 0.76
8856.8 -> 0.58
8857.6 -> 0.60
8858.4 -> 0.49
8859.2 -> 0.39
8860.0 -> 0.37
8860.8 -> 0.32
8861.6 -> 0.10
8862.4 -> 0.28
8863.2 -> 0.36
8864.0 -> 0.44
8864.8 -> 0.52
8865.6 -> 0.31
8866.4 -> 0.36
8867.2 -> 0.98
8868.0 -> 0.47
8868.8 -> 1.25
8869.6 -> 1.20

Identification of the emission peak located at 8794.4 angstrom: [S II]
